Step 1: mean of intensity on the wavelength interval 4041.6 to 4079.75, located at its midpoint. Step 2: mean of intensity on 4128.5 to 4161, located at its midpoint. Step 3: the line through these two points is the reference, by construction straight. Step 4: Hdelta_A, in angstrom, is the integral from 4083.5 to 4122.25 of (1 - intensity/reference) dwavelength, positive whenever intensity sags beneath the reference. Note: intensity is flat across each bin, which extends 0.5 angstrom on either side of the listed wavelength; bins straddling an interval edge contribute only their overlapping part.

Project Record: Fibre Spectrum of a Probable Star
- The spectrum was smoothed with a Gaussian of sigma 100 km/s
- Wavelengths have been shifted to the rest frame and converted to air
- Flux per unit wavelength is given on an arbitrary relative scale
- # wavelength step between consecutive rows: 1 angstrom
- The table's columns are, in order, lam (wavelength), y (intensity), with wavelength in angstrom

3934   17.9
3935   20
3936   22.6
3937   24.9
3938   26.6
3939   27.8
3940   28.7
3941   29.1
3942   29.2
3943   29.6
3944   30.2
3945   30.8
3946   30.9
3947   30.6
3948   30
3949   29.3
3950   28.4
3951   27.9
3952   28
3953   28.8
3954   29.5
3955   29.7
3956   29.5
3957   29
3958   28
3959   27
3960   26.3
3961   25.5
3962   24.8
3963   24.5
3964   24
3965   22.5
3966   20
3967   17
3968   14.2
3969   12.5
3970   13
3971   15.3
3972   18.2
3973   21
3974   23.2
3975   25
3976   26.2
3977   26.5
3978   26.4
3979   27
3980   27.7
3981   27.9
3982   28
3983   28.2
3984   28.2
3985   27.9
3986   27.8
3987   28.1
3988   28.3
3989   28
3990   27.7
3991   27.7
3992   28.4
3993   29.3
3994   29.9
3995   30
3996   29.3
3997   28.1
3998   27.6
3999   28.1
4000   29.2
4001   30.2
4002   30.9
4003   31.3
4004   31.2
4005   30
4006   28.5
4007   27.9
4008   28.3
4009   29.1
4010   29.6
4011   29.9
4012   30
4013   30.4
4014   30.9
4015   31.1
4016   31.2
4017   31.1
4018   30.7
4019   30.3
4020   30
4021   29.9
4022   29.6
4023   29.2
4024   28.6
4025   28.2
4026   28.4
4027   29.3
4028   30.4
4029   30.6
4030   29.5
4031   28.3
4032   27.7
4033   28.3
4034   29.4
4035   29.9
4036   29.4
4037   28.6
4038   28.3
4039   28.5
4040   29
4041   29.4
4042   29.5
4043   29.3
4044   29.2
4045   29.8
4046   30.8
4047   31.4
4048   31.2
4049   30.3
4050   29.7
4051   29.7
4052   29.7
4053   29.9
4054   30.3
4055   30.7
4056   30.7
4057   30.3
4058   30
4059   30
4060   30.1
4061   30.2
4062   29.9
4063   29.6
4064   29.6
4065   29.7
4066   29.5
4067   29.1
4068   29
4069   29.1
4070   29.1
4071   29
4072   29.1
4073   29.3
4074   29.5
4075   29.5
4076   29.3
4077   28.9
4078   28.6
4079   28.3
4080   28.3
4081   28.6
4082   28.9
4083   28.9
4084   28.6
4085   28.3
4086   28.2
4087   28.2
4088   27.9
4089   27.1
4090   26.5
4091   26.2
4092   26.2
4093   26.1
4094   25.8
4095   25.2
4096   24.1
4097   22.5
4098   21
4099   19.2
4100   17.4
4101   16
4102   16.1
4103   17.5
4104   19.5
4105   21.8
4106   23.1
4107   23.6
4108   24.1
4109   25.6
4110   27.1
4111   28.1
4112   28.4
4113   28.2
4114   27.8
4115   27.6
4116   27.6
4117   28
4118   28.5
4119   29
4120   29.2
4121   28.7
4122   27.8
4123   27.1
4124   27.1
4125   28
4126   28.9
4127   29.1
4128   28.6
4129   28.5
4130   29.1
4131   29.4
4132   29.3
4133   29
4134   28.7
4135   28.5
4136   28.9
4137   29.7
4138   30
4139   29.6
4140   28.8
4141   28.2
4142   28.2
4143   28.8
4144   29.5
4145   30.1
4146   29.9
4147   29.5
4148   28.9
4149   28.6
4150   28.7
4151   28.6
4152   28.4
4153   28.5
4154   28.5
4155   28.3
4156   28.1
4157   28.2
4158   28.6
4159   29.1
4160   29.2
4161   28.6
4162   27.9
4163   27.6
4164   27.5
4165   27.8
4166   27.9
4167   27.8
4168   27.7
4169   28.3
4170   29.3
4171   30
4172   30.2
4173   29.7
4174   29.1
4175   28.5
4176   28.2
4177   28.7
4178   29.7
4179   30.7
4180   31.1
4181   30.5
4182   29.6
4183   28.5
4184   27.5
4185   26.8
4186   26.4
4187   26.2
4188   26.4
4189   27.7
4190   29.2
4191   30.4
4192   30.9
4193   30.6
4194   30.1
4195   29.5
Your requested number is 5.5 angstrom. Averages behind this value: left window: 29.7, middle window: 25.2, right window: 28.9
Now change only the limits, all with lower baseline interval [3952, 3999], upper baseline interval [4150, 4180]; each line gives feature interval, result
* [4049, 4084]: -3.13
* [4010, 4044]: -4.05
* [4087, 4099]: 1.00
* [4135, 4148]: -0.43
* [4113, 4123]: -0.10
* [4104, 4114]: 0.86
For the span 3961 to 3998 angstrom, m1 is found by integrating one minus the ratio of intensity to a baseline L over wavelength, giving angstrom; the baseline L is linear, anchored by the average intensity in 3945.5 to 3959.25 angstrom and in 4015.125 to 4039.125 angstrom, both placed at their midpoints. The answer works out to 5.57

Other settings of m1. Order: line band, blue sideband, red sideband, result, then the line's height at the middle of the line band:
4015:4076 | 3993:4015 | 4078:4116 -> -4.6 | 27.6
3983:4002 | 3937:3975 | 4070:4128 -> -2.2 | 25.6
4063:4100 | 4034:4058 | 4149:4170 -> 2.4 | 29.3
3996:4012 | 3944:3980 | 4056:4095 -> -1.8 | 26.4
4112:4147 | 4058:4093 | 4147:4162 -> -0.1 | 28.6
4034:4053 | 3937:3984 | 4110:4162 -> -1.8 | 27.1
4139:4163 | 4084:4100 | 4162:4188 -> -1.0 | 27.6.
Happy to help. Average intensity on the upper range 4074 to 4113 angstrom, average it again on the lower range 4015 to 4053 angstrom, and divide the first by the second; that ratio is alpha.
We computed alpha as 0.86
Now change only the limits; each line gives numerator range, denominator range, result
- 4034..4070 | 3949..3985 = 1.21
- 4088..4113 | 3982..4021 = 0.80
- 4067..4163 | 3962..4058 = 0.98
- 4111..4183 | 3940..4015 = 1.06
